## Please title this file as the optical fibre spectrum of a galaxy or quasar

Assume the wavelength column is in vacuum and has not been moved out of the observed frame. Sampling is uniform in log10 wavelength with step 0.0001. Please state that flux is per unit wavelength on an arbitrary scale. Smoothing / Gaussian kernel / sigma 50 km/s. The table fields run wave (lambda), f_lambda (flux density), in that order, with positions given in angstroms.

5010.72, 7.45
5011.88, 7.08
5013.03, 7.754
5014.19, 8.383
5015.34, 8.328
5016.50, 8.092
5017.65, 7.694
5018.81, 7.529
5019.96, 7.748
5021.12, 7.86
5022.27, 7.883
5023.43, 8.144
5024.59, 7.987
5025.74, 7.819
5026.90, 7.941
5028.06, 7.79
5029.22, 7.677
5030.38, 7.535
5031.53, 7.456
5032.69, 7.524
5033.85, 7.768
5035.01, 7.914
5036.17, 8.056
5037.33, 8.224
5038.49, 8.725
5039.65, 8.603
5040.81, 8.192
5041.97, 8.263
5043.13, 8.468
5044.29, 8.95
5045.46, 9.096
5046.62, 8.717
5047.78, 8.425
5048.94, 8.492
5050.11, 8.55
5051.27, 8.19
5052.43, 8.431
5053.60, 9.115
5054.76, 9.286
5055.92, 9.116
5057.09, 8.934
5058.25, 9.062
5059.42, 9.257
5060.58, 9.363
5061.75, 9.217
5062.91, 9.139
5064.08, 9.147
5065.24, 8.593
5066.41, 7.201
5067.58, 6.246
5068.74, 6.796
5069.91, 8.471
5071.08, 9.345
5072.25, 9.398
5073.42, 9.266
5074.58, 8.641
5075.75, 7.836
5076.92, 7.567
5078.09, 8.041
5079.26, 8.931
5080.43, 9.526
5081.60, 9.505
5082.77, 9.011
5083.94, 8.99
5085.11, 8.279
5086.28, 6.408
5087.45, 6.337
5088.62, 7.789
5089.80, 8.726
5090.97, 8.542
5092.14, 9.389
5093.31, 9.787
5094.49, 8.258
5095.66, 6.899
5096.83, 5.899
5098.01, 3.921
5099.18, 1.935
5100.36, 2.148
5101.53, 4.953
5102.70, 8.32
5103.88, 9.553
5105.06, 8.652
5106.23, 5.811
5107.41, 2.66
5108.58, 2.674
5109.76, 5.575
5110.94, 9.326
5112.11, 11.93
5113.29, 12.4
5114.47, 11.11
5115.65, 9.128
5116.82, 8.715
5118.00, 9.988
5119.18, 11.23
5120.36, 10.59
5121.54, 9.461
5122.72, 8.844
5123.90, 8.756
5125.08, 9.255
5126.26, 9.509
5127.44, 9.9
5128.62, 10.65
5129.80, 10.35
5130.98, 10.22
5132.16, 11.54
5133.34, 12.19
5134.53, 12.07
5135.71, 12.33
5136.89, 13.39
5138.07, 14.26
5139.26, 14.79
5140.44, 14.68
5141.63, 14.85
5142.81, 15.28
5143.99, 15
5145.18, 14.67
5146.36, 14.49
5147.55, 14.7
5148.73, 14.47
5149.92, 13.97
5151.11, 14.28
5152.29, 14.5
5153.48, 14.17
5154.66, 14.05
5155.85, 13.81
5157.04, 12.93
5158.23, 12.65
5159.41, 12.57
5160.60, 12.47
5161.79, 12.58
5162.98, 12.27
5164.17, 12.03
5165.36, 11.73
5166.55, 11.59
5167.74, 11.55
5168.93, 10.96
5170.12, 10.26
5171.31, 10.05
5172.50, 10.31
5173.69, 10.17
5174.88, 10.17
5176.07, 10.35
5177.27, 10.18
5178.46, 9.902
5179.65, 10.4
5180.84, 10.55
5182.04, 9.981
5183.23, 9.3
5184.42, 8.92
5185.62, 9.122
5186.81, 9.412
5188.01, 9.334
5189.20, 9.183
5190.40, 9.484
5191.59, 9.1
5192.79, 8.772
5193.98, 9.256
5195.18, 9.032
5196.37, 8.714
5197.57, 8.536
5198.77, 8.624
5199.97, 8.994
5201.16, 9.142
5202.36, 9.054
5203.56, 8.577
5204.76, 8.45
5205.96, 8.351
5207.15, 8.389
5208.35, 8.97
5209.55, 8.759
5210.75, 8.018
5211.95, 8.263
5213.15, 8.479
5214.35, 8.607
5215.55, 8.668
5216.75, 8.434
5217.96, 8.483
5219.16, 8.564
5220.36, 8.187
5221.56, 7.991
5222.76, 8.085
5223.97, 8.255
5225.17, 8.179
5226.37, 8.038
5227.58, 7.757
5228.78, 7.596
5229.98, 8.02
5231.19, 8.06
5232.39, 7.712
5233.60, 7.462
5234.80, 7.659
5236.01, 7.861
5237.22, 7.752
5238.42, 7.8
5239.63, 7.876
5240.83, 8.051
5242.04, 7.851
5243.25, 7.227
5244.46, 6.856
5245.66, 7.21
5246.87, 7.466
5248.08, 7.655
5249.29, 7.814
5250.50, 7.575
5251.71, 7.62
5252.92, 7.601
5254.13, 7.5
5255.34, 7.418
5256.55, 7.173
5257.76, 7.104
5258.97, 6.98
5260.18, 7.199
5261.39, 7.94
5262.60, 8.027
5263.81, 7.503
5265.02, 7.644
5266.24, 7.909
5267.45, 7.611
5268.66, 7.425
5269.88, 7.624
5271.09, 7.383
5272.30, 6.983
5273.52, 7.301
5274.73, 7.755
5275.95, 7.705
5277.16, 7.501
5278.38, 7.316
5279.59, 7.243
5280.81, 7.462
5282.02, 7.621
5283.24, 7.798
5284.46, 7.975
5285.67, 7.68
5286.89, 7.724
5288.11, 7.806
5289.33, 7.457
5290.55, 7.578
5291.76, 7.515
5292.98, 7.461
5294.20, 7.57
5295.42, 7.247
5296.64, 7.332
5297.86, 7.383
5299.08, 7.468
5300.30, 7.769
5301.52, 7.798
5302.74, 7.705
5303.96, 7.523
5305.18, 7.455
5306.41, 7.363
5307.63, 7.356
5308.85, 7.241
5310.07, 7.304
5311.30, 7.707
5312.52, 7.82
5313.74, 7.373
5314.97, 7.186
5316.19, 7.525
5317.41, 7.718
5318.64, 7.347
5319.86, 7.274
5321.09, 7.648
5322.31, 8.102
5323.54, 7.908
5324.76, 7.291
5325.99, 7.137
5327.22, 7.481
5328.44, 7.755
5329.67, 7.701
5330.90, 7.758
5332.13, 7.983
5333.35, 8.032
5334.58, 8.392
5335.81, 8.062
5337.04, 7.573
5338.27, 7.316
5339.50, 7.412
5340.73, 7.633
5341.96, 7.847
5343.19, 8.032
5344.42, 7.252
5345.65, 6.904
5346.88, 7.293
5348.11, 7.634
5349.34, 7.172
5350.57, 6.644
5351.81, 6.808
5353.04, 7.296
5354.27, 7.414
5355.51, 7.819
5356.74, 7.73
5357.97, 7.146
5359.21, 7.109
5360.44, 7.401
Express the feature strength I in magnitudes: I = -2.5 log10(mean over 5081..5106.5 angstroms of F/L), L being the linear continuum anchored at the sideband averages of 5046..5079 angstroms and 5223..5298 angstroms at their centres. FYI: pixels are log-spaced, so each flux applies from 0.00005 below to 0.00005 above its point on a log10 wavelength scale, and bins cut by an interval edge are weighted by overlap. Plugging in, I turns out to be 0.16 mag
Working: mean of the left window 8.57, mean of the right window 7.6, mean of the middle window 7.25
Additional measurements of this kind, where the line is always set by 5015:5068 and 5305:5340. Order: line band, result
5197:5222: -0.09 mag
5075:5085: -0.06 mag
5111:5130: -0.24 mag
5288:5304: 0.02 mag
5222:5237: -0.01 mag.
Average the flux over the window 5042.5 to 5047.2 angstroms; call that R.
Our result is 8.8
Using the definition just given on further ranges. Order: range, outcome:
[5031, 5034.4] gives 7.58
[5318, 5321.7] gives 7.42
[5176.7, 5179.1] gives 10.1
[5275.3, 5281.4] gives 7.44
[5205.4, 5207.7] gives 8.4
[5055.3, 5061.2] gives 9.15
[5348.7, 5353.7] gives 6.99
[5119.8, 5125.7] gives 9.37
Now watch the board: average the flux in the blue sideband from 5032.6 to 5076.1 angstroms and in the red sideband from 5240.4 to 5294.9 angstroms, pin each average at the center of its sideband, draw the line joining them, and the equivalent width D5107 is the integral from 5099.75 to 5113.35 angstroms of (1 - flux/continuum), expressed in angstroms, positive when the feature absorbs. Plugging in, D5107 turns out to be 2.47 angstroms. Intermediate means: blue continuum 8.54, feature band 6.78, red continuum 7.53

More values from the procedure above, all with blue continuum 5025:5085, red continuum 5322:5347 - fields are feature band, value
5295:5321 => 0.9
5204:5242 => -0.8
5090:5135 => -1.0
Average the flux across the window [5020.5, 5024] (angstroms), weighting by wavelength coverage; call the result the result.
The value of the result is 7.96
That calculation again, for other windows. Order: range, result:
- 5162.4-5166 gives 12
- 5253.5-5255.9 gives 7.46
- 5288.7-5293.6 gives 7.51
